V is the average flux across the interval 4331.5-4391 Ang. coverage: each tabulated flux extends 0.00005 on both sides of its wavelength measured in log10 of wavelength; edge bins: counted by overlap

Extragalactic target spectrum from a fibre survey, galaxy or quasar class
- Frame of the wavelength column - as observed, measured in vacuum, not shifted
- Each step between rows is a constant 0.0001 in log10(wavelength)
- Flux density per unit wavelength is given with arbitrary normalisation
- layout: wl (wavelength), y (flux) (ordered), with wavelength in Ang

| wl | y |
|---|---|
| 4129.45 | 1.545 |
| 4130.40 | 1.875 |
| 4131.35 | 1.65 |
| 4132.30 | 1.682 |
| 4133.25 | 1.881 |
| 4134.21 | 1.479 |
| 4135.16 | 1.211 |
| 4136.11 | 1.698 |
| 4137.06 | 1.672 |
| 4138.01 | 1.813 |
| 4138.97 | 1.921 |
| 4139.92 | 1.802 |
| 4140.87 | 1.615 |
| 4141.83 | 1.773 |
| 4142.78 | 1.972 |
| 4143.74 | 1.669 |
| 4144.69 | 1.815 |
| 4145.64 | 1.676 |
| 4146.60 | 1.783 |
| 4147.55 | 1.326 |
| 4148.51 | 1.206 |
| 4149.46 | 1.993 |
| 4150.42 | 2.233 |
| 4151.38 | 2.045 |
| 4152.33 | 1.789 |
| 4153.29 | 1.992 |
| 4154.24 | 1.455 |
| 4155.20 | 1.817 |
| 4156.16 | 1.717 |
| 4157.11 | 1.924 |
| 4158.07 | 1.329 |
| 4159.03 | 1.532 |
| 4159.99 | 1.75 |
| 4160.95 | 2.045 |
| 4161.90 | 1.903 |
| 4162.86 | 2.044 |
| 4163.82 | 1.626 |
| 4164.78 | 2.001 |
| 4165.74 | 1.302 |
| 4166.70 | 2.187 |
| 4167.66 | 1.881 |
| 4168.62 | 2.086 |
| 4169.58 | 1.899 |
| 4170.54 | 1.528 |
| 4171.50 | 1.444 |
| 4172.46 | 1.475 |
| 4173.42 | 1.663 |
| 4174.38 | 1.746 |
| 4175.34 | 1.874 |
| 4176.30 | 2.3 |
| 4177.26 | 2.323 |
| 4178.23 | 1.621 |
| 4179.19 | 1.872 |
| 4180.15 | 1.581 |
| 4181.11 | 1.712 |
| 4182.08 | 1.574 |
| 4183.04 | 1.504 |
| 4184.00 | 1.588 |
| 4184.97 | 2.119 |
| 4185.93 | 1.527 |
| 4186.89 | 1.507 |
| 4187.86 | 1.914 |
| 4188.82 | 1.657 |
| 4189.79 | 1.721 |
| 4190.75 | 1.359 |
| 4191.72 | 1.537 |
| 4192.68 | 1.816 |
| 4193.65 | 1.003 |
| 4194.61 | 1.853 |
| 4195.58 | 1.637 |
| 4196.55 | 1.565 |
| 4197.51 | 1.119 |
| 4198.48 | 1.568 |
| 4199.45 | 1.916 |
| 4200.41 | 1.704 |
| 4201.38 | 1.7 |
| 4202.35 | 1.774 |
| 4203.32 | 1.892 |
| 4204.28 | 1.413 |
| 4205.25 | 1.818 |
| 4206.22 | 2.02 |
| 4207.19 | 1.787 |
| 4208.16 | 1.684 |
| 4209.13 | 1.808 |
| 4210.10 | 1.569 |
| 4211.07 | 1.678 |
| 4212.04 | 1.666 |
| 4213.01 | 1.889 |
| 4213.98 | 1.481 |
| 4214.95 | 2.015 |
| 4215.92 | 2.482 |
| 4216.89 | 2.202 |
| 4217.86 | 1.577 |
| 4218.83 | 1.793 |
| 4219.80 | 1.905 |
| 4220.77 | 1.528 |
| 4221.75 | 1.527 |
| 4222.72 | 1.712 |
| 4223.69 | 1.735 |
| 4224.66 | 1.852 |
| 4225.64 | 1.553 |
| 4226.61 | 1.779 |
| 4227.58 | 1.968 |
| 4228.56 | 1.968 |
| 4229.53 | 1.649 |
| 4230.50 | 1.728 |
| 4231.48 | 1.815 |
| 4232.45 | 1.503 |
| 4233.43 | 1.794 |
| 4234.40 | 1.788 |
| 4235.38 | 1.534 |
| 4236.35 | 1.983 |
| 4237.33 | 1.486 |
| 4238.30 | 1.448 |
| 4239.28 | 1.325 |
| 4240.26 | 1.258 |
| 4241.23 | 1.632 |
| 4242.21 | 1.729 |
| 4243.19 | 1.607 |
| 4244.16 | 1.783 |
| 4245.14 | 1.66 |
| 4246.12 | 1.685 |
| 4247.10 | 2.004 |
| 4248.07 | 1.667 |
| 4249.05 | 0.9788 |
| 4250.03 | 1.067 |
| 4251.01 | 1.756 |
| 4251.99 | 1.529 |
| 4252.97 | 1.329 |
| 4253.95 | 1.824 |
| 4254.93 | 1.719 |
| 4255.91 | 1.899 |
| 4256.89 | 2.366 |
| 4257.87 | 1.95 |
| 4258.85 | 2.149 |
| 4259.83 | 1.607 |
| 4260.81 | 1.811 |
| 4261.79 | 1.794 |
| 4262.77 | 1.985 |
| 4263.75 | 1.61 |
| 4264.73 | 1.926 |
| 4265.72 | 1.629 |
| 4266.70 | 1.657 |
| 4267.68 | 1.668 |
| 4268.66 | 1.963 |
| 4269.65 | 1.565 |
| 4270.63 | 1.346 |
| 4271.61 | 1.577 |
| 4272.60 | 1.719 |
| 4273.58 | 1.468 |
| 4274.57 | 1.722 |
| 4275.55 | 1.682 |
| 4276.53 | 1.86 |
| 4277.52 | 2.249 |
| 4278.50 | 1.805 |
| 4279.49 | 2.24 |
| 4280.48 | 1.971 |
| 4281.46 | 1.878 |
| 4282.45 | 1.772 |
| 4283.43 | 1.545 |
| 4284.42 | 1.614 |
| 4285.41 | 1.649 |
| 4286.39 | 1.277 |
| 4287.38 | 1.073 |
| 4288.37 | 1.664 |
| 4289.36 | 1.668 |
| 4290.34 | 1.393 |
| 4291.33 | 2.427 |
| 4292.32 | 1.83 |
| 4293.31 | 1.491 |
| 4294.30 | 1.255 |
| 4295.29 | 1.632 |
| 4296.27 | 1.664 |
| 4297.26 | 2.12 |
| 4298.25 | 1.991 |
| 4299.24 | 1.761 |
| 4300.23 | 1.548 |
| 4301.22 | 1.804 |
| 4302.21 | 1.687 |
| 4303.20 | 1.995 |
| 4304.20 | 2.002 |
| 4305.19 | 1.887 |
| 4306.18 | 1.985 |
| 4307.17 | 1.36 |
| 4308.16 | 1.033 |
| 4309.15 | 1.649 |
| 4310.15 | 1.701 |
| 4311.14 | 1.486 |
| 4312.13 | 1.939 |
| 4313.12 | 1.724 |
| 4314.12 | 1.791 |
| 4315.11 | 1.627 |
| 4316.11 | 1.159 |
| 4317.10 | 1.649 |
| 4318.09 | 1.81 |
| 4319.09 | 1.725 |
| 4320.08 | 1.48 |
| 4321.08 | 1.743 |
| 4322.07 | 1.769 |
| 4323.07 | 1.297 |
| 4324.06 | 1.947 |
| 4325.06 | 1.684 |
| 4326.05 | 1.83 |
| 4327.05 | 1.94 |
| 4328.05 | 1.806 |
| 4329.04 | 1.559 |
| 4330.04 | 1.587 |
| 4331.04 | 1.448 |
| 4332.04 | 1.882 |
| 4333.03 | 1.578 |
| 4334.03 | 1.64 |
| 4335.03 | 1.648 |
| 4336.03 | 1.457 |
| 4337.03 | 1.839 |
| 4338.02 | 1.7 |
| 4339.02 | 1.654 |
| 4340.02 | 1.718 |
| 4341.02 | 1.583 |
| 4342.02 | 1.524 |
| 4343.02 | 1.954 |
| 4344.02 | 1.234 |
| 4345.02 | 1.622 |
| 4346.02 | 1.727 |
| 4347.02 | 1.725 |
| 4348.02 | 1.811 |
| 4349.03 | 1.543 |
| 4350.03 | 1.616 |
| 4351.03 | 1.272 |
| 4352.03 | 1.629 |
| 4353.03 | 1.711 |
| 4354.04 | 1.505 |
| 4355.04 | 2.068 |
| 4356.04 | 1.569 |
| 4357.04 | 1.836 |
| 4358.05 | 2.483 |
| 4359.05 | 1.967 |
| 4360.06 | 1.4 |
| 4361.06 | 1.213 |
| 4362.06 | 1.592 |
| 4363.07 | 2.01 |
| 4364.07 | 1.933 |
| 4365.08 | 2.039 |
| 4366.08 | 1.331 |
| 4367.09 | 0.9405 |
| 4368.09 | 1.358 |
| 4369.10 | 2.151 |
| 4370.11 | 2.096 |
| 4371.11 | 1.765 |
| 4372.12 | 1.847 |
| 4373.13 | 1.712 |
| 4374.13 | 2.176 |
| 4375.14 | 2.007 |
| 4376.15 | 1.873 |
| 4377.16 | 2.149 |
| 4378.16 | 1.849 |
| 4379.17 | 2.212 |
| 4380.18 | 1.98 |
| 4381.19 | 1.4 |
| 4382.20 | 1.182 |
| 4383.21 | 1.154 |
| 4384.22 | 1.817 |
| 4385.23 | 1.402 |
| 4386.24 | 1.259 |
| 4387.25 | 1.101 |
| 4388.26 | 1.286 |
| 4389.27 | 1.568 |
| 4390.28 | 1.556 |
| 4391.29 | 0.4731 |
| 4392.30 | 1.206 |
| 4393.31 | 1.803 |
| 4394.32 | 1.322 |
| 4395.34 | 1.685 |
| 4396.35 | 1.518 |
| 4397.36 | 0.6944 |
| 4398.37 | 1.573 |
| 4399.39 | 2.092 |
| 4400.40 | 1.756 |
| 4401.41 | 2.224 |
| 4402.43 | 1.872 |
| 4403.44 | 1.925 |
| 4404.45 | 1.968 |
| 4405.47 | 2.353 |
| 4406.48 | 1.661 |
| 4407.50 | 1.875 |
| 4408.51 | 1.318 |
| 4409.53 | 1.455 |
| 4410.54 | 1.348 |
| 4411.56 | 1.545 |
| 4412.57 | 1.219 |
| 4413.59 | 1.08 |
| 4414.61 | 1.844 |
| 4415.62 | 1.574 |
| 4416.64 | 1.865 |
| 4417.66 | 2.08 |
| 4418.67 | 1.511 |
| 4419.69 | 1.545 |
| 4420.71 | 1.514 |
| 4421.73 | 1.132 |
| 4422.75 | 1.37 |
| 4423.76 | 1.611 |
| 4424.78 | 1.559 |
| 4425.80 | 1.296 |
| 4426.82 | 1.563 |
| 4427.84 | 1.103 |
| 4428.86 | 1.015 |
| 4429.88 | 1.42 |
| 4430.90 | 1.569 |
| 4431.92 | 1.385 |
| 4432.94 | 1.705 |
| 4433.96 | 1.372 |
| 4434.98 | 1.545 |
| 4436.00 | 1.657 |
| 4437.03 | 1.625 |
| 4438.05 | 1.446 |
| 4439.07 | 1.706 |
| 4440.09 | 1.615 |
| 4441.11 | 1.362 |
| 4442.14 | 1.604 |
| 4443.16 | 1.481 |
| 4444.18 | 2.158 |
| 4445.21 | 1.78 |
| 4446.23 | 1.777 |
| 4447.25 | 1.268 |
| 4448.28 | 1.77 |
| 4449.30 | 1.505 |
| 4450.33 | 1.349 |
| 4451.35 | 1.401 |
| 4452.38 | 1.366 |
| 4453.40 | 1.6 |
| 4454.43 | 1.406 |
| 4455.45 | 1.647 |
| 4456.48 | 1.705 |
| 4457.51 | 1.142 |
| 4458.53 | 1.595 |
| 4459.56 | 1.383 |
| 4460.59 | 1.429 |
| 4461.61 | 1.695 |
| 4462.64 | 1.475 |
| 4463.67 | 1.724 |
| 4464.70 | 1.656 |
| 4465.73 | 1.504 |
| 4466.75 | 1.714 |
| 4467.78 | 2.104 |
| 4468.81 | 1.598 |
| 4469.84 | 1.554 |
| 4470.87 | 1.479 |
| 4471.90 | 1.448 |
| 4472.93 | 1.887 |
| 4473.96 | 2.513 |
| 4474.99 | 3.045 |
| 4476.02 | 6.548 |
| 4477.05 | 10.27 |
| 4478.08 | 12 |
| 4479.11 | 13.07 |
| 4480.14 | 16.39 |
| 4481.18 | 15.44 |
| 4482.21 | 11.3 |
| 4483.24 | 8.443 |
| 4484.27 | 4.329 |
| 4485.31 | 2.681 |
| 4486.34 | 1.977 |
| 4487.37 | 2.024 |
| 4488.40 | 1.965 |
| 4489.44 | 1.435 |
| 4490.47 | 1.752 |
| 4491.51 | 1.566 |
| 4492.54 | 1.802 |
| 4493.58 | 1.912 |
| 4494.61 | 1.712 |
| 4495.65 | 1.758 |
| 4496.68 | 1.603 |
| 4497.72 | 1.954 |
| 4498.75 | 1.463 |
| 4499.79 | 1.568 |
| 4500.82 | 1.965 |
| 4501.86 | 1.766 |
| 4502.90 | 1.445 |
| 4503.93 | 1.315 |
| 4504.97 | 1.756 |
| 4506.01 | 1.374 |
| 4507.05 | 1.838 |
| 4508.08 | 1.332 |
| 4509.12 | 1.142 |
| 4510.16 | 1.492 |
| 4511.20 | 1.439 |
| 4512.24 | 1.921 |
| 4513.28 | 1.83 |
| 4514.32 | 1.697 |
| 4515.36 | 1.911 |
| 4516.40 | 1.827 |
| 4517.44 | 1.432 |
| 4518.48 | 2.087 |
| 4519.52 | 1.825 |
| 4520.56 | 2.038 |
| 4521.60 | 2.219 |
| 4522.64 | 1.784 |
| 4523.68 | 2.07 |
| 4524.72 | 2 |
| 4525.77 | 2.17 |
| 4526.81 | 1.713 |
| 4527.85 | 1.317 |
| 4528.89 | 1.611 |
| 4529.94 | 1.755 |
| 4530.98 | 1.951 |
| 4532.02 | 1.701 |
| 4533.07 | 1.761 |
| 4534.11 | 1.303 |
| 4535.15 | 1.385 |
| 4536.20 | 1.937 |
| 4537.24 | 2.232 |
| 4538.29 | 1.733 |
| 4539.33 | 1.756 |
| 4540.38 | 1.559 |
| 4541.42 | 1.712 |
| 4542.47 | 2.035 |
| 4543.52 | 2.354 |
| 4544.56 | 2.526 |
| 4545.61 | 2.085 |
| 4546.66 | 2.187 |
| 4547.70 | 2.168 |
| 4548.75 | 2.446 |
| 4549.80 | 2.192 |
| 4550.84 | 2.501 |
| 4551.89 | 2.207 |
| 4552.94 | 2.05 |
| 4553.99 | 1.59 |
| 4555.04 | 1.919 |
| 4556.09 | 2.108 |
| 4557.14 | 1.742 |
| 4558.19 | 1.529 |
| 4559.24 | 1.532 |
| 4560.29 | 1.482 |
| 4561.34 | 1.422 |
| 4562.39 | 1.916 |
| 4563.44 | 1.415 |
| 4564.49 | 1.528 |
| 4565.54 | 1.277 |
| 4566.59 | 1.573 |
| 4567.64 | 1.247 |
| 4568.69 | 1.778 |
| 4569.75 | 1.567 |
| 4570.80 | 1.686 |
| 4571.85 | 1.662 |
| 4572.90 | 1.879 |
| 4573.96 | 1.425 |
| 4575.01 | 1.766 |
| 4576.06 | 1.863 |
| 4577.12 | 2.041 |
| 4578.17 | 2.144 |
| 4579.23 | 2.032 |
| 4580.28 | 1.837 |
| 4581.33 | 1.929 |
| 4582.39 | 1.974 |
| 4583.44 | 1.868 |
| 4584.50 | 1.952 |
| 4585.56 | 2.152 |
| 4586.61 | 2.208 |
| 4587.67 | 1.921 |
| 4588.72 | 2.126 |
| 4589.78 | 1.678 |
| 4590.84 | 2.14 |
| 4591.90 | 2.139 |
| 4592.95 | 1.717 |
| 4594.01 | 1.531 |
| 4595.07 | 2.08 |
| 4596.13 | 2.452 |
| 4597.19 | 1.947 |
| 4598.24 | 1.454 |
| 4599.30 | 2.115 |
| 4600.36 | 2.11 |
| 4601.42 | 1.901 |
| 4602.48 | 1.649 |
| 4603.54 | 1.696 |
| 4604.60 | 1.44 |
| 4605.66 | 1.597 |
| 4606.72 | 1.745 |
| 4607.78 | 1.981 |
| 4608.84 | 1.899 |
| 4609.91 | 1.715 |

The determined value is 1.67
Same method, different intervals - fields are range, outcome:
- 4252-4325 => 1.72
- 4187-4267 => 1.7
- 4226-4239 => 1.72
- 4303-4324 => 1.66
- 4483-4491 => 2.89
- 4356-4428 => 1.62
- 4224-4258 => 1.67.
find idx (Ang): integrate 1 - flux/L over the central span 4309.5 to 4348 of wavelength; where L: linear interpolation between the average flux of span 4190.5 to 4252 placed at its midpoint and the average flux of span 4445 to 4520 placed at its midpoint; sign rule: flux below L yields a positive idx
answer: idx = 8.7 Ang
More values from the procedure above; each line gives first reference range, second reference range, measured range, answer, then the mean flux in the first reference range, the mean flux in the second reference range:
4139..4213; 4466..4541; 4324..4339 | 3.88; 1.73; 2.9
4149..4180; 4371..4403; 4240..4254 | 1.44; 1.82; 1.61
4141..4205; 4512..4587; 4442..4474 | 3.77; 1.72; 1.85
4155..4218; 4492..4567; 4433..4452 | 2.09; 1.74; 1.79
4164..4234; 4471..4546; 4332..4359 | 7.20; 1.74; 2.93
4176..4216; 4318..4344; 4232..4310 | -0.27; 1.71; 1.67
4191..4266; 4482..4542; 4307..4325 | 1.94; 1.71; 2.03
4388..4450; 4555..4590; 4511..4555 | -4.99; 1.55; 1.77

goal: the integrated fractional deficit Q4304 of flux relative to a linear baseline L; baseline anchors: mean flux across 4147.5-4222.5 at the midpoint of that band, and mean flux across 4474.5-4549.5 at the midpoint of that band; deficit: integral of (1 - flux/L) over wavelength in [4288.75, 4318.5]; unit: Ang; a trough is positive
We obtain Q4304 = 6.5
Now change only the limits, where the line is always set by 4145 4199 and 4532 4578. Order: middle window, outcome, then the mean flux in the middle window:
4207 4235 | -0.7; 1.77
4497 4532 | 1.5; 1.73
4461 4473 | 1.0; 1.64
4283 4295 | 1.2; 1.57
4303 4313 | 0.3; 1.7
